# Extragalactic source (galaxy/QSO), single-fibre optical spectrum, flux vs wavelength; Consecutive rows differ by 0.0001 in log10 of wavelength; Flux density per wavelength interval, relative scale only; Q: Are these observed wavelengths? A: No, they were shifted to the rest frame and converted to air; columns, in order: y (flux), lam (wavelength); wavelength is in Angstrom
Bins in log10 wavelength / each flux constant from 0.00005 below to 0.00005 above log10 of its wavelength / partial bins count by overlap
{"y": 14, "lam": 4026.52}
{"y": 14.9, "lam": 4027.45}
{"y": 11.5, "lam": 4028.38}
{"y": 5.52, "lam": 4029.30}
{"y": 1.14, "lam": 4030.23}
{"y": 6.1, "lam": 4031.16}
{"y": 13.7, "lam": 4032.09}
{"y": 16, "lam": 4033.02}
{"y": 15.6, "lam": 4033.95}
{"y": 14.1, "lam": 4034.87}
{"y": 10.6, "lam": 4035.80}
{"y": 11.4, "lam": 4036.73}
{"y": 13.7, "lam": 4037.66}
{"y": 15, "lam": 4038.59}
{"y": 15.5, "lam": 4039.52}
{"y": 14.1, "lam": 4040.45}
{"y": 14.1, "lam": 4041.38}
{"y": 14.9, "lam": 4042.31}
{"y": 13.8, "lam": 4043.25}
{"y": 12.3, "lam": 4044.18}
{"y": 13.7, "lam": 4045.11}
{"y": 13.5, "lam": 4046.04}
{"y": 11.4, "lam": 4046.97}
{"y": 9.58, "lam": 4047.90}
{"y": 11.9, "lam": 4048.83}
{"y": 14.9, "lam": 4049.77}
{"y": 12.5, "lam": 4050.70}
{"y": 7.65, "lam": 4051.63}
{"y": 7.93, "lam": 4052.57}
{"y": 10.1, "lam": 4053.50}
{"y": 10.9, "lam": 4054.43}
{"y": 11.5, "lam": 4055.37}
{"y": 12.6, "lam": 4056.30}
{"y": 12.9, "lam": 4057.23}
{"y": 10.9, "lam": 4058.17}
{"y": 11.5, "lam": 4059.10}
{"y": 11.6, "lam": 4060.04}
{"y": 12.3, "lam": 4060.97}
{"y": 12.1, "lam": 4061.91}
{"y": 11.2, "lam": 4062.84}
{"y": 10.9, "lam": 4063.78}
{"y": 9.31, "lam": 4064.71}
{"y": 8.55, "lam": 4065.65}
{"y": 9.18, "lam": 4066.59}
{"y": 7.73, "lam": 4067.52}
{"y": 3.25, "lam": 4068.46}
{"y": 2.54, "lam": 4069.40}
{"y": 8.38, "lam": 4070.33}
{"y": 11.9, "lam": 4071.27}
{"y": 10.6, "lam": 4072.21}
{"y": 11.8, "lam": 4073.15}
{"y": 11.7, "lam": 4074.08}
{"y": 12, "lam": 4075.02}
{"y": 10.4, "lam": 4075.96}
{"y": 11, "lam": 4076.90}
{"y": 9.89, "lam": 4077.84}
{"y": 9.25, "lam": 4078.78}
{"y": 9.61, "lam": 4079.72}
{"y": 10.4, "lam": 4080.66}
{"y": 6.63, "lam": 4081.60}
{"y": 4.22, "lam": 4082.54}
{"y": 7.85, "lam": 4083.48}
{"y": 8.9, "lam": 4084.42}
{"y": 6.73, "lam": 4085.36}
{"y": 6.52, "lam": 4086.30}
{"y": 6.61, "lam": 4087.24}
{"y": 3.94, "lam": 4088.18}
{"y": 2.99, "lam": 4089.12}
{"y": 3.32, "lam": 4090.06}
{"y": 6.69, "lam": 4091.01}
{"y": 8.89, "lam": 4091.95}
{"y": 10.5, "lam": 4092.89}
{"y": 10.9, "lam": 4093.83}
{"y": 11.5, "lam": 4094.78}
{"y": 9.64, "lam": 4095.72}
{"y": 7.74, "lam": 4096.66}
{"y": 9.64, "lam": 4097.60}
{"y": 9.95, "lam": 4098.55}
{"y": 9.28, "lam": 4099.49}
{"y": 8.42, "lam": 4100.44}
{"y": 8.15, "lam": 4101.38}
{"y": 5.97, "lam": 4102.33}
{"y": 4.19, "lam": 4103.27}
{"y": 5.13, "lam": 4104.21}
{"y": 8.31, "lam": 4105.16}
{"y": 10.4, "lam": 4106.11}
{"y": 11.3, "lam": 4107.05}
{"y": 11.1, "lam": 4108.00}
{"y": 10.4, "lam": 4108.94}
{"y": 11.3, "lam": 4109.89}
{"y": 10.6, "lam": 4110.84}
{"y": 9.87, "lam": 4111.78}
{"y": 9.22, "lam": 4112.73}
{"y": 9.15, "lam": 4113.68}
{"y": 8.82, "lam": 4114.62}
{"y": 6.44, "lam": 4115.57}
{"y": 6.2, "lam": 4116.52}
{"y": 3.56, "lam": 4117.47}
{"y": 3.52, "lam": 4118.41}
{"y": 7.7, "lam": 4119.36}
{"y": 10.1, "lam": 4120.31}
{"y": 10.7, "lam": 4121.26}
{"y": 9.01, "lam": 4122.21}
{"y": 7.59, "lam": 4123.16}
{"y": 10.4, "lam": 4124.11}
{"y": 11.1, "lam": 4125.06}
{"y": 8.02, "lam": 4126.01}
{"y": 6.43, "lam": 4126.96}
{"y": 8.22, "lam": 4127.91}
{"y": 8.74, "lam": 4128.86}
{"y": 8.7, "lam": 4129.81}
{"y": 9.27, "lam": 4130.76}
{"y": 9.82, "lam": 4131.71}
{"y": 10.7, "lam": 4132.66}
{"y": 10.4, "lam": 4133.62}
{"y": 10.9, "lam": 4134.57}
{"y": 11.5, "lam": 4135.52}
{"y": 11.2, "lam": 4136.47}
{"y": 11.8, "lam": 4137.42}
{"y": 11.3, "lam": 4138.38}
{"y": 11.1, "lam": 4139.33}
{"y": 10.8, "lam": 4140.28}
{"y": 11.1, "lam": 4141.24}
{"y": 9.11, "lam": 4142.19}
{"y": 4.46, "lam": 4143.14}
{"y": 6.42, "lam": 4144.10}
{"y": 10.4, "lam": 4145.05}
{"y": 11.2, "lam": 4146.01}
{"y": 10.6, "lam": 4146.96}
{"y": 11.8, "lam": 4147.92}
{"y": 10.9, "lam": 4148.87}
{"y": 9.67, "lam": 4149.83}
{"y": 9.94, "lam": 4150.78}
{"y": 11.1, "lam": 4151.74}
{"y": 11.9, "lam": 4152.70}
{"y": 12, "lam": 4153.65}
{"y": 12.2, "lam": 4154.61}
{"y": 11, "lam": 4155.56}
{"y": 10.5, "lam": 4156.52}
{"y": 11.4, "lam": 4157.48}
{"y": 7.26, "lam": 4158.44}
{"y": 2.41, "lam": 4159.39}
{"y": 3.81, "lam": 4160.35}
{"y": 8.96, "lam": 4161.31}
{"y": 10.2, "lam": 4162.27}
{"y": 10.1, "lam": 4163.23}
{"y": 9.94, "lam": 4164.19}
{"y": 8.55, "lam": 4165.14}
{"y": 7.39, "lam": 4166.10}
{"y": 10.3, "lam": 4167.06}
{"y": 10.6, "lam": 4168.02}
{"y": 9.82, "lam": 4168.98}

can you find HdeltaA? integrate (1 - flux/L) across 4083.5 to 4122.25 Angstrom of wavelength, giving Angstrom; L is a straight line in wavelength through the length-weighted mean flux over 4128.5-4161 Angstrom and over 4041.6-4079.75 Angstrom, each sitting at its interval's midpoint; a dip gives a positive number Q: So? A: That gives 8.2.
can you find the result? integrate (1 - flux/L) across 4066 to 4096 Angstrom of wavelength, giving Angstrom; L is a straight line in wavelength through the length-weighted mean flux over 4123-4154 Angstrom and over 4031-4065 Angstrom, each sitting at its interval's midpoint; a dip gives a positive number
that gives 8.3 Angstrom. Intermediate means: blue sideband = 12.3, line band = 8.29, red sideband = 9.98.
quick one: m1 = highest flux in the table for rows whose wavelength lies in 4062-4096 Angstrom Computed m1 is 12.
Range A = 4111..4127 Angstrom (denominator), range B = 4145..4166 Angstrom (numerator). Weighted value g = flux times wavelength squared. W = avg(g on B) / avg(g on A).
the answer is 1.21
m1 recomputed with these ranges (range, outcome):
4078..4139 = 11.8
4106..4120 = 11.3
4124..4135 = 11.1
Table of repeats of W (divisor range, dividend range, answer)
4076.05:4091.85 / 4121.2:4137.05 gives 1.34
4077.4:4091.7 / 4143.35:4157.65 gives 1.58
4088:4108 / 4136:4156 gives 1.33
